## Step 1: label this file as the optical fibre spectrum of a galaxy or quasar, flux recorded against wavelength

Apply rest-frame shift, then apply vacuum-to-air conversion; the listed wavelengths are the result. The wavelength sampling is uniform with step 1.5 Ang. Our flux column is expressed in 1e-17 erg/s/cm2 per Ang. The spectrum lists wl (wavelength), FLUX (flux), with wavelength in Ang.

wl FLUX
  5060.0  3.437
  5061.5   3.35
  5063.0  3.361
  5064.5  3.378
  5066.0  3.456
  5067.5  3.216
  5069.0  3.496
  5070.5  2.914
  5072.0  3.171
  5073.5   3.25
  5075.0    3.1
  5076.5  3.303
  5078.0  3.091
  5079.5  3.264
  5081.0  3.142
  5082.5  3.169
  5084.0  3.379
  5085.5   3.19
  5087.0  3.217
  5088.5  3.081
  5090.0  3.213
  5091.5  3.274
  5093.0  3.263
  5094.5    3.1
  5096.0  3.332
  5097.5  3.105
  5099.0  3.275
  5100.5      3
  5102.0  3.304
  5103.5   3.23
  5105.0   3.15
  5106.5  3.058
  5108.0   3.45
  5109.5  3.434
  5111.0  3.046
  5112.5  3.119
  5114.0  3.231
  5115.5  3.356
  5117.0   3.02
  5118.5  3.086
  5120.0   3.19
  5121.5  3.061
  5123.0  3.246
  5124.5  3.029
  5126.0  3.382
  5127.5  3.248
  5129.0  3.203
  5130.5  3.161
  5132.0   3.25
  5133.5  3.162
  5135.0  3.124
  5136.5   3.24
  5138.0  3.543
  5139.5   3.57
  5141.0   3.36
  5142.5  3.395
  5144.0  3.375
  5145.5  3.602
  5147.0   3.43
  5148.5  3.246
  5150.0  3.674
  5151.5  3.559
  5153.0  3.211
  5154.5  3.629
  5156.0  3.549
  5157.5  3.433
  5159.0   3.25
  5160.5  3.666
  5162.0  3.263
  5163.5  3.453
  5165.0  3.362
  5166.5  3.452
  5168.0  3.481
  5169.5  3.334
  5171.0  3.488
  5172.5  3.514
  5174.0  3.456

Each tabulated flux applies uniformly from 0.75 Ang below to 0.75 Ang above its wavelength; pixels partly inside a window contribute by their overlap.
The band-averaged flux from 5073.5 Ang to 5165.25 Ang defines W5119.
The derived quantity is 3.28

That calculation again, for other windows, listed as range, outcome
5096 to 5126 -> 3.19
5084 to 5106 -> 3.2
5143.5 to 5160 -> 3.46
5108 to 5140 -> 3.23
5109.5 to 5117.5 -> 3.18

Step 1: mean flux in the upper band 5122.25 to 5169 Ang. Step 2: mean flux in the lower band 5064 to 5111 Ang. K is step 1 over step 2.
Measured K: 1.0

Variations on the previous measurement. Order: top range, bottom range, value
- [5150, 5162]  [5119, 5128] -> 1.09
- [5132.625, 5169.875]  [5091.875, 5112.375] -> 1.06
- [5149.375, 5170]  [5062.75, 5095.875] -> 1.07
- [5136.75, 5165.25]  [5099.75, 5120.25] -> 1.08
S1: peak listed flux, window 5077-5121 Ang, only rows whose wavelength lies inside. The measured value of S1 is 3.45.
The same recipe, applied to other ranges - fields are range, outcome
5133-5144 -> 3.57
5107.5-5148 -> 3.602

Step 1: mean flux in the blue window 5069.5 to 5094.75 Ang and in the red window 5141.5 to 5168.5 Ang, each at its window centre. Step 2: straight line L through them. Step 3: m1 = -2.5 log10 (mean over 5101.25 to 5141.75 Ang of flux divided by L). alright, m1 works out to 0.03 mag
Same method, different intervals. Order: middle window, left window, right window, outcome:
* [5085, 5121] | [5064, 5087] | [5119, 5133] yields 0.01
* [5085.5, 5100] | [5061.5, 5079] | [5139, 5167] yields 0.03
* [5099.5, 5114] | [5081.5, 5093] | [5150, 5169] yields 0.03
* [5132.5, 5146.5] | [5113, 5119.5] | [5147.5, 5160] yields -0.01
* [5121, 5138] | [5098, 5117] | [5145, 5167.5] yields 0.04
